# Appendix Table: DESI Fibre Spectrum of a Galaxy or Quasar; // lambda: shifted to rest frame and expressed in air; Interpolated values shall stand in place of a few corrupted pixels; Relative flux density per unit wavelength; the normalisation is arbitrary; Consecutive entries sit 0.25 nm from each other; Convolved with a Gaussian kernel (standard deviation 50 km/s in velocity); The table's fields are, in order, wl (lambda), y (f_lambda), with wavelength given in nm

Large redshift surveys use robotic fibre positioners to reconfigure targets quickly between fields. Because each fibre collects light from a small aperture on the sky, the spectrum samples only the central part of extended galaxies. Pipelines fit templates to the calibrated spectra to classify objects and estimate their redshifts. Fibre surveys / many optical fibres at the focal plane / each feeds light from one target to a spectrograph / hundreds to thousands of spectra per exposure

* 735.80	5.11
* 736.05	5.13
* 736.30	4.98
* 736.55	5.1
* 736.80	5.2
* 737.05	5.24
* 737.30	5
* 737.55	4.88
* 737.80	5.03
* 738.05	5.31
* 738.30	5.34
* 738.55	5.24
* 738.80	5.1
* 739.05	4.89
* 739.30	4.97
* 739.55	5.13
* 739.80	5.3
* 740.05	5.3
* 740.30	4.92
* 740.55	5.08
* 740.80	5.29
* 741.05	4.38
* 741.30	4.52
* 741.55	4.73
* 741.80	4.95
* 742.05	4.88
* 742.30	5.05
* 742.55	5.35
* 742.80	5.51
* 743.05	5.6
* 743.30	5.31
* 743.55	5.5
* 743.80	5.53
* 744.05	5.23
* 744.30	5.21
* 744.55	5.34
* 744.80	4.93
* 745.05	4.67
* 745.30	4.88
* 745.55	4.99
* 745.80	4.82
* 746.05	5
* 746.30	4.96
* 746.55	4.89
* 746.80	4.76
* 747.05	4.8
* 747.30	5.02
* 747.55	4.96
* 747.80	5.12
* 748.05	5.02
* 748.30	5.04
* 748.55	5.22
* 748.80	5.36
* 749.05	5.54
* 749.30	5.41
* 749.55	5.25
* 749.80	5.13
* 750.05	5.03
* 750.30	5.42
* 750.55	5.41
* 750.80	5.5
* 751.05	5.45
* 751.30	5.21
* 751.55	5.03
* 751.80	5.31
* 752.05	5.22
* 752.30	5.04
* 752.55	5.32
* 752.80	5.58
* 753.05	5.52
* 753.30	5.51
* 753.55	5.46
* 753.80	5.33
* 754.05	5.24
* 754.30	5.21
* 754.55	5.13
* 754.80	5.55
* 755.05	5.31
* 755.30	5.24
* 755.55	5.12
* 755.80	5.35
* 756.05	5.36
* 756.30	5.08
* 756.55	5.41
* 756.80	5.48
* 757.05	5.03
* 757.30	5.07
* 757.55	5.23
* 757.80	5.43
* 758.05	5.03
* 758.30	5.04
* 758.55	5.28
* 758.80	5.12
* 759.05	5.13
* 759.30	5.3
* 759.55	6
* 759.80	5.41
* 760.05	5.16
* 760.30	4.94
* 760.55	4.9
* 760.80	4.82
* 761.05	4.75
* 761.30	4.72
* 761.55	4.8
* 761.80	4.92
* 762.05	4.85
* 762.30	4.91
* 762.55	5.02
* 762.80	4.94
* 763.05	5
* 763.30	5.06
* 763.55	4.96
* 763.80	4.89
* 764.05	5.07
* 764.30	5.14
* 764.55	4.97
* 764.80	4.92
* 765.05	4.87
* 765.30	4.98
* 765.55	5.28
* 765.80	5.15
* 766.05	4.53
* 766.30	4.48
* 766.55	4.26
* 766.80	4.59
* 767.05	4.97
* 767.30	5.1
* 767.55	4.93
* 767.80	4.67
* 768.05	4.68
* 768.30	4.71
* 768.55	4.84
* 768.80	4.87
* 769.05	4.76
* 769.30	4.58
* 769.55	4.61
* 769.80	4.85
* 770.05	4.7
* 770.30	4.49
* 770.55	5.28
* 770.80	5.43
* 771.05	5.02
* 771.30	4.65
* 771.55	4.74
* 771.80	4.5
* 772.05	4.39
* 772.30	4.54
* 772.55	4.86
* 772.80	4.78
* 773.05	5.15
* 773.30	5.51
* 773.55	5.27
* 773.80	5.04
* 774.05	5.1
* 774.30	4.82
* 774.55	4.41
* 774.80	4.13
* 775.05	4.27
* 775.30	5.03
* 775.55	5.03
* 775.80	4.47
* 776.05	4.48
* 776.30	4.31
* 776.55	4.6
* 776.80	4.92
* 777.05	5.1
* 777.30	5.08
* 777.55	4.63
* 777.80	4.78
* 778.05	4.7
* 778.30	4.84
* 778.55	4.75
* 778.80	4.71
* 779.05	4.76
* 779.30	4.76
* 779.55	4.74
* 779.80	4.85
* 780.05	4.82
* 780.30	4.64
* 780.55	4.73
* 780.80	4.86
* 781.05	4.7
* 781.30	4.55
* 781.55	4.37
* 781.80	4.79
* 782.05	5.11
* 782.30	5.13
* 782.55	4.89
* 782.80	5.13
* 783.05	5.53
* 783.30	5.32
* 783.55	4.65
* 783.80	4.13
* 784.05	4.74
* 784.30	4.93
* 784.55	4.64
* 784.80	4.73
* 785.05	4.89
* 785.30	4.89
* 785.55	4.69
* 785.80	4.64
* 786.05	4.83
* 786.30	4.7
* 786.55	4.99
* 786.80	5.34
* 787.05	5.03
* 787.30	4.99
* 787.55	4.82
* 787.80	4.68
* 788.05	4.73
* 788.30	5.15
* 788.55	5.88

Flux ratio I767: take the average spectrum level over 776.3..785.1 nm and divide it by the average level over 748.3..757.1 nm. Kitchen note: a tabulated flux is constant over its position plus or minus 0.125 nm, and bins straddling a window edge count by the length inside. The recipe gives 0.9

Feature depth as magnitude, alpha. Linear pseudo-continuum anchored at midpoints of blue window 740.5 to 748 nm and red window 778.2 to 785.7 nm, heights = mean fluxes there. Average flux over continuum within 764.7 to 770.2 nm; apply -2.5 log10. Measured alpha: 0.025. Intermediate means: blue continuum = 5.04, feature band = 4.79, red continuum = 4.81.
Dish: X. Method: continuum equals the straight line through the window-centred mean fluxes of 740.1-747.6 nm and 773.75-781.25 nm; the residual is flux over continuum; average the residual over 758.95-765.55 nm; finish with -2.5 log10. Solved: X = -0.03 mag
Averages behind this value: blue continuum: 5.04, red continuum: 4.73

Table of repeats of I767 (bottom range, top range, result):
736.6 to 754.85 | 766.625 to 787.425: 0.93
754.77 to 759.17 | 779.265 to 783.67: 0.93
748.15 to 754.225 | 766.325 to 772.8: 0.90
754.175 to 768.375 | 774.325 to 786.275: 0.94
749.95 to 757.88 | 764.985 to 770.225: 0.90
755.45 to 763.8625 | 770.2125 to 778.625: 0.94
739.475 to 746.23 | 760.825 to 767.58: 0.96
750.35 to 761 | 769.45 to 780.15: 0.91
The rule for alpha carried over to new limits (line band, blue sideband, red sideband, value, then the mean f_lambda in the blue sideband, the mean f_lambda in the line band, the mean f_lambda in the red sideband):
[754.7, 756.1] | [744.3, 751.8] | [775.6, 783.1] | -0.06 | 5.11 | 5.32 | 4.79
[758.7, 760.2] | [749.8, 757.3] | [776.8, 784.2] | -0.03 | 5.3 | 5.35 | 4.82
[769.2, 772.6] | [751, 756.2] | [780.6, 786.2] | 0.06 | 5.31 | 4.76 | 4.82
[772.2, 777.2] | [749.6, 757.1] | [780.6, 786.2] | 0.04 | 5.3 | 4.79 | 4.82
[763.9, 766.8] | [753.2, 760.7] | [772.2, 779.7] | 0.04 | 5.26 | 4.86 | 4.79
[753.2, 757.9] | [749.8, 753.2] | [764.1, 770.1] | -0.02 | 5.31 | 5.29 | 4.81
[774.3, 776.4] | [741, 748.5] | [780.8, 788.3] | 0.08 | 5.04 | 4.54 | 4.85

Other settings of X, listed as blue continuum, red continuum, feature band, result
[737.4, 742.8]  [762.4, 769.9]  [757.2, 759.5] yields -0.06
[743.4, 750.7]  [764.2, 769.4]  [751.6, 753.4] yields -0.06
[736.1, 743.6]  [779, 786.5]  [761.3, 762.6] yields 0.02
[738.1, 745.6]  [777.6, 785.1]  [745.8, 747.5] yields 0.04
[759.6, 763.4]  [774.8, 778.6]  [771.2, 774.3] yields -0.02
